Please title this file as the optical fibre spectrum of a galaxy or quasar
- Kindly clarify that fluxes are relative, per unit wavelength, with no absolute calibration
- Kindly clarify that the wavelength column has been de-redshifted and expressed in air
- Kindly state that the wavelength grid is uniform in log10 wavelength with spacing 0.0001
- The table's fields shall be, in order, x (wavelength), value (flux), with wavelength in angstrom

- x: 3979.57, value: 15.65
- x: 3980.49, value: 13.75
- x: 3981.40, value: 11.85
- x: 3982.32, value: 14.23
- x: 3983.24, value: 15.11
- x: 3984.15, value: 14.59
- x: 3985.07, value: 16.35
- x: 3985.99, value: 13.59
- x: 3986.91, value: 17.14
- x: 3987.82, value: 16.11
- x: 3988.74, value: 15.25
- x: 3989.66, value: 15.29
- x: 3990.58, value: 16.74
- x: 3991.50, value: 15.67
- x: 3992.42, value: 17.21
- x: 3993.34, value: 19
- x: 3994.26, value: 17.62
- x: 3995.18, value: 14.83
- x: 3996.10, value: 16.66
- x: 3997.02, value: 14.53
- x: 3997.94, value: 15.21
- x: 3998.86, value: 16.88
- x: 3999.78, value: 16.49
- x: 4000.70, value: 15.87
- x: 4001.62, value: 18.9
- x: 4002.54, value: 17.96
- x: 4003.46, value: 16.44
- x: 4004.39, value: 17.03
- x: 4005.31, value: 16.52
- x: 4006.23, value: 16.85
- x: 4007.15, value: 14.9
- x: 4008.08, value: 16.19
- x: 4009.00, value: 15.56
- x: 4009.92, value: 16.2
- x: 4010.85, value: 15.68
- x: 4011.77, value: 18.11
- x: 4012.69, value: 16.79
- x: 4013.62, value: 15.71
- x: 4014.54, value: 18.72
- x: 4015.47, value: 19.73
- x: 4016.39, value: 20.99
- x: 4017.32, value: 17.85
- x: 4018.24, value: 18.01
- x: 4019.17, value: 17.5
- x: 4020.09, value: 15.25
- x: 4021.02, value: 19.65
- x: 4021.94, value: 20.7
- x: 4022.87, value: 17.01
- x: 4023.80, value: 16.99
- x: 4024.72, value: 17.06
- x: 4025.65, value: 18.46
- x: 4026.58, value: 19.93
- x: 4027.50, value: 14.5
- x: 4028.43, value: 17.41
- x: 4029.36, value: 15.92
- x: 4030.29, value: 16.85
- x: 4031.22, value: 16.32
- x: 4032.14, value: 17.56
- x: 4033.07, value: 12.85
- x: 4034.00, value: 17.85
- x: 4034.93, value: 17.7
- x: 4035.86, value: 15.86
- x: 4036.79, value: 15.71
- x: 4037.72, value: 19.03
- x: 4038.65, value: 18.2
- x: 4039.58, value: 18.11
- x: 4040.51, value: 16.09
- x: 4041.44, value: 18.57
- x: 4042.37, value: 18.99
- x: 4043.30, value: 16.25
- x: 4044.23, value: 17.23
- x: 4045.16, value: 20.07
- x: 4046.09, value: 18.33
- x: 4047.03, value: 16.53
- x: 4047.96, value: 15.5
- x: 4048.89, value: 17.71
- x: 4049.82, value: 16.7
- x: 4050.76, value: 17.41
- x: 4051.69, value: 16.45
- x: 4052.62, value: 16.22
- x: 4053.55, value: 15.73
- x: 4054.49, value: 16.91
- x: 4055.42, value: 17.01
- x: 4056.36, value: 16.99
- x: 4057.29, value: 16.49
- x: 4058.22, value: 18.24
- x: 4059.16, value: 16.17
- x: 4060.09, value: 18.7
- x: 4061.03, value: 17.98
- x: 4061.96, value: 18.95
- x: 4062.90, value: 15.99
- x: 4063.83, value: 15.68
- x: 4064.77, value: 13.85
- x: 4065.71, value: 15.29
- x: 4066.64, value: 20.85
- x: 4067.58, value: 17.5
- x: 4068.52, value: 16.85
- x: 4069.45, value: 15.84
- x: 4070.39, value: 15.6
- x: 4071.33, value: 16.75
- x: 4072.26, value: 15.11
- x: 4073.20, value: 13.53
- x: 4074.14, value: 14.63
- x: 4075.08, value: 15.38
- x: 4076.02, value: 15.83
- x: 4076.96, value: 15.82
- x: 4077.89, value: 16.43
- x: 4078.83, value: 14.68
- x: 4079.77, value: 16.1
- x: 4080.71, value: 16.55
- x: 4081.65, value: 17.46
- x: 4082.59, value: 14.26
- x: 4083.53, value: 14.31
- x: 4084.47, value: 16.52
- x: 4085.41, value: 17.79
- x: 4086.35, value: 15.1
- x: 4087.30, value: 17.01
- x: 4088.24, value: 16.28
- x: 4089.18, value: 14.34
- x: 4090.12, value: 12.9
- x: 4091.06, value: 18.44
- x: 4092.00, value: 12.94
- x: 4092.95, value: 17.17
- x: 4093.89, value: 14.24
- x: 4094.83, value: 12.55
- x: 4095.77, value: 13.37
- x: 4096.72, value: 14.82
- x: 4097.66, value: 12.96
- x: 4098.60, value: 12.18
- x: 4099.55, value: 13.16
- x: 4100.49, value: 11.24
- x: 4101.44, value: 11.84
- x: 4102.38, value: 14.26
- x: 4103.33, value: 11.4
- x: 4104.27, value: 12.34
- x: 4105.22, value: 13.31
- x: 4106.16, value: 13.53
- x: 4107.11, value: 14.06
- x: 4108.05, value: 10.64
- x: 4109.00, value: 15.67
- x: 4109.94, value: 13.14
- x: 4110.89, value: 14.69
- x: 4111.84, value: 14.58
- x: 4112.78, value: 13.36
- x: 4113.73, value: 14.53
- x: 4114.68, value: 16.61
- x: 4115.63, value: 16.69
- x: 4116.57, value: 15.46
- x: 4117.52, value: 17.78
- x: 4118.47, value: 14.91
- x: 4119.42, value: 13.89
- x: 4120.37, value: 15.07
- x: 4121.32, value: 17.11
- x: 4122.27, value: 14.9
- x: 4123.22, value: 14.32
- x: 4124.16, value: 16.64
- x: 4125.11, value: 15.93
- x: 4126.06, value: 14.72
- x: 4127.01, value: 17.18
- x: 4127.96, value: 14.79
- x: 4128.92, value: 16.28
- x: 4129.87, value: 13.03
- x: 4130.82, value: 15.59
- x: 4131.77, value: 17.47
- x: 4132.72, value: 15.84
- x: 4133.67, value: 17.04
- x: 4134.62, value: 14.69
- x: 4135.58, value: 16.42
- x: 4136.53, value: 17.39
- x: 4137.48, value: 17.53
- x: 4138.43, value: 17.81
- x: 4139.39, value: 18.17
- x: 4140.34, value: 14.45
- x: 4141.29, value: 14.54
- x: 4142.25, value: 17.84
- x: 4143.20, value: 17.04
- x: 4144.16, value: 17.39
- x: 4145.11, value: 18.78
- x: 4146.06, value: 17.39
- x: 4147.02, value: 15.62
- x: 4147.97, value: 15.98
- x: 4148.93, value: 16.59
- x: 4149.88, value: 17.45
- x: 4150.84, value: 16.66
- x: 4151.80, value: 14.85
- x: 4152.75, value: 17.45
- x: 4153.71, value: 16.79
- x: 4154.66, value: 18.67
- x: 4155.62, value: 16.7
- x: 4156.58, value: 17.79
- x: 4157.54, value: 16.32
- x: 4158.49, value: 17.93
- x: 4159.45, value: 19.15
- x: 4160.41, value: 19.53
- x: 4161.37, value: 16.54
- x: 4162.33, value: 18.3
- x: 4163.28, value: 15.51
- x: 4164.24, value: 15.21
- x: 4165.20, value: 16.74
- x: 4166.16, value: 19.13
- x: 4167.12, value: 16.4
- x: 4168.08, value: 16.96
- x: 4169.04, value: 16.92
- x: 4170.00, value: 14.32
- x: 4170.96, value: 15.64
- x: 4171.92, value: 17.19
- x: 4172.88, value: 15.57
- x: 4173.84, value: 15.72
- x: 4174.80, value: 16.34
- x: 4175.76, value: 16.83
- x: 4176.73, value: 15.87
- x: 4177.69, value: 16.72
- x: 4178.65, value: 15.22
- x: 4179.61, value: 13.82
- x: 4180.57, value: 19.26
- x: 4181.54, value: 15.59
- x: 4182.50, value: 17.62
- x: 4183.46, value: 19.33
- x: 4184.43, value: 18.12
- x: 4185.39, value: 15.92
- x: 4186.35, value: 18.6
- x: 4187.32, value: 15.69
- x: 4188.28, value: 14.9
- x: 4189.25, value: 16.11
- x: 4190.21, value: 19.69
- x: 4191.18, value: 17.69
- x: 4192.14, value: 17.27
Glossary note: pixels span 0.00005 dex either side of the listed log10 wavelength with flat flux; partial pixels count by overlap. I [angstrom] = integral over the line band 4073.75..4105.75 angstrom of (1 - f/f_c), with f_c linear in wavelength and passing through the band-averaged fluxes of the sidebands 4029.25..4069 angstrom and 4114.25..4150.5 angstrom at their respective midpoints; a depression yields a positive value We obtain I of 3.90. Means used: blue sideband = 17.1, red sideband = 16.2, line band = 14.6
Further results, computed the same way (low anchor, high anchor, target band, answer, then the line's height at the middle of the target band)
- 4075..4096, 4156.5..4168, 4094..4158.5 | 4.4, 16.5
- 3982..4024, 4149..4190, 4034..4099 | 1.9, 16.8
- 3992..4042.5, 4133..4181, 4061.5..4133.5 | 7.7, 16.9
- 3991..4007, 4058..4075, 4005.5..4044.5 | -1.6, 16.6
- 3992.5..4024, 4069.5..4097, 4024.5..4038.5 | -0.3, 16.6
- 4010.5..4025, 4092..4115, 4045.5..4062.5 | -1.2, 16.1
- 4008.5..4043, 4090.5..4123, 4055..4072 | -1.1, 15.9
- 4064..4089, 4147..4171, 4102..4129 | 2.8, 16.4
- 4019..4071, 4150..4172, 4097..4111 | 3.4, 17.1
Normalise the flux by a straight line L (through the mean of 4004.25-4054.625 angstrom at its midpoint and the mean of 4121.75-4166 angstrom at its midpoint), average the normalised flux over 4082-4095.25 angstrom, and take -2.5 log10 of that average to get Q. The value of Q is 0.11 mag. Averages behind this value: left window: 17.2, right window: 16.6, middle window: 15.3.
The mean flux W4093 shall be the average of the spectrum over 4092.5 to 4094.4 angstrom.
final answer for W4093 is 15.7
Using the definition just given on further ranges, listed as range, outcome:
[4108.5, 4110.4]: 14.4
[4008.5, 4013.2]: 16.5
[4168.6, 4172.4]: 16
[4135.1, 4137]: 16.9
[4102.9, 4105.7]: 12.4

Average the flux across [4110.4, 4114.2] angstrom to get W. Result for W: 14.3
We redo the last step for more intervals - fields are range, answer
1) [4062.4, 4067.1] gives 16.3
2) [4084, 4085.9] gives 17.1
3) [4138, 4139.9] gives 17.9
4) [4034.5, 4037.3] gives 16.4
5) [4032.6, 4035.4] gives 16.1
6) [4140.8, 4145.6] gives 17.1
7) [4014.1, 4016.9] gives 19.8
